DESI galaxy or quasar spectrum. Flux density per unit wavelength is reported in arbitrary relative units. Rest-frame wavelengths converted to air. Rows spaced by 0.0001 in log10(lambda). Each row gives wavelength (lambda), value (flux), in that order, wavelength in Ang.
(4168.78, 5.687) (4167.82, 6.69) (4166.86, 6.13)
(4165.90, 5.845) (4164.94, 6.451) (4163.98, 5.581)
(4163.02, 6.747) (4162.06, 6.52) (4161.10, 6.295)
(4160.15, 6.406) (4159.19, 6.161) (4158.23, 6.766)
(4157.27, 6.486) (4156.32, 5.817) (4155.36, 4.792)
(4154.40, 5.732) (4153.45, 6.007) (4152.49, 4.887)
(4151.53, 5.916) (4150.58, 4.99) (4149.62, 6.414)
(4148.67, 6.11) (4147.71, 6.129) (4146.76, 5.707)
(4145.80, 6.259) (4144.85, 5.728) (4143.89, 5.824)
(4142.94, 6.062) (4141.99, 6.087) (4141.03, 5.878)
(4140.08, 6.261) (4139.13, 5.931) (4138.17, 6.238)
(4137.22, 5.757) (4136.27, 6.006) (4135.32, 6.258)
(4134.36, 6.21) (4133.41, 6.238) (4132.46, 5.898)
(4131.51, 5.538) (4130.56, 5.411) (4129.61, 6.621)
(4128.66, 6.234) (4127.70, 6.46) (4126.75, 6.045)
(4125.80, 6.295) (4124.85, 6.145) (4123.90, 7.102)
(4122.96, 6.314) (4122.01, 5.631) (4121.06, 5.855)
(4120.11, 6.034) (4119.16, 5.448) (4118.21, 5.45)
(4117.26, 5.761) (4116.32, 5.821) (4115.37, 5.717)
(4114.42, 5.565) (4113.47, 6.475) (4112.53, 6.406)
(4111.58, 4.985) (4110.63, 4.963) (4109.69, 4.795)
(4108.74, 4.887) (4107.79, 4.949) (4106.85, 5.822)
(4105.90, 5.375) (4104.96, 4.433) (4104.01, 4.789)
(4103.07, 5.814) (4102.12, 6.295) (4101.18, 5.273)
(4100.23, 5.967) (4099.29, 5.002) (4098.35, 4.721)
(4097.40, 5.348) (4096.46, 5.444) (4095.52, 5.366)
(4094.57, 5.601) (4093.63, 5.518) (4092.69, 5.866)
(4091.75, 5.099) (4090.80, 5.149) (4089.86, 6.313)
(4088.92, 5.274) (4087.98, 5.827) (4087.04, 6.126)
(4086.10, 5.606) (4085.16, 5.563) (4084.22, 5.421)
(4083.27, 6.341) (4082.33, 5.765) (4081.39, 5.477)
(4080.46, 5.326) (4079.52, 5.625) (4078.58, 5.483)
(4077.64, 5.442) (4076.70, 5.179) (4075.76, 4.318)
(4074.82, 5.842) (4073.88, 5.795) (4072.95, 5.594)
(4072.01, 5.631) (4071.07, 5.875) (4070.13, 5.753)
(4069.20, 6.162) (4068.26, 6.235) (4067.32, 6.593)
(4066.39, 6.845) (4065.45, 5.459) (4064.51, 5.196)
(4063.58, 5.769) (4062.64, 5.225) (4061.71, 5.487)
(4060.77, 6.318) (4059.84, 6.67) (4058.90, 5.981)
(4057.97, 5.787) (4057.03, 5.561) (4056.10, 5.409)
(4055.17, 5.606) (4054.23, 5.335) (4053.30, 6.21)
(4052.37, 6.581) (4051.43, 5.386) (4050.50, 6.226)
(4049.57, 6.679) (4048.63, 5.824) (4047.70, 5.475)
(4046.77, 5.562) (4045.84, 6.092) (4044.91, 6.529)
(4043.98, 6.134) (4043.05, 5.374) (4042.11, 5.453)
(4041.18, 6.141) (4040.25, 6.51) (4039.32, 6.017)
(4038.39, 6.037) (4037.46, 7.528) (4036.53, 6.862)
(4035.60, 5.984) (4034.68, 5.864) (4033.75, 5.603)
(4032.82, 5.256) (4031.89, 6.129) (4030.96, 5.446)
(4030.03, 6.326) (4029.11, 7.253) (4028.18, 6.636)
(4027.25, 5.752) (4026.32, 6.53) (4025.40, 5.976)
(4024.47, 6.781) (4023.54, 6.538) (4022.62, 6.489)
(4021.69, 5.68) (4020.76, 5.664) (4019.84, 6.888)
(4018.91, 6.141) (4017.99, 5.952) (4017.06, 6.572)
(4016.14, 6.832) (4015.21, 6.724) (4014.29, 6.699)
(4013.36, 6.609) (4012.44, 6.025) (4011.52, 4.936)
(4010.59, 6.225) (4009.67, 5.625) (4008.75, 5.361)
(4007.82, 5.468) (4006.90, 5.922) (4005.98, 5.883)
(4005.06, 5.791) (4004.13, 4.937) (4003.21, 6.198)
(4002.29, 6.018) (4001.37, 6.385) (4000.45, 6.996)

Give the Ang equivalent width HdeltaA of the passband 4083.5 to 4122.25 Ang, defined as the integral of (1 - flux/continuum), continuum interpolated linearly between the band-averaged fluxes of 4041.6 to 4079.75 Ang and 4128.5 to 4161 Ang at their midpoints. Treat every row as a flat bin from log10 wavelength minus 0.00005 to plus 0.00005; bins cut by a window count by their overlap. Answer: 2.4 Ang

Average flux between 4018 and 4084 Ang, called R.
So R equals 5.95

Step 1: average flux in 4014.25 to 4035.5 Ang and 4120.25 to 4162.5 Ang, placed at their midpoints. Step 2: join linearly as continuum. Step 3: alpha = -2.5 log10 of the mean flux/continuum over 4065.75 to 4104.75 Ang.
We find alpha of 0.10 mag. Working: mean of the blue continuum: 6.24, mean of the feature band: 5.62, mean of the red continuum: 6.03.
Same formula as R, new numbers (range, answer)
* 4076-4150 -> 5.73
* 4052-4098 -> 5.7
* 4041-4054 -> 5.96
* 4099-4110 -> 5.29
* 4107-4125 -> 5.7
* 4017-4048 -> 6.15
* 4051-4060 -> 5.82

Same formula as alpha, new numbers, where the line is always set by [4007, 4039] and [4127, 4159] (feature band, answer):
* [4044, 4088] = 0.06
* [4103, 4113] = 0.16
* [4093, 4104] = 0.11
